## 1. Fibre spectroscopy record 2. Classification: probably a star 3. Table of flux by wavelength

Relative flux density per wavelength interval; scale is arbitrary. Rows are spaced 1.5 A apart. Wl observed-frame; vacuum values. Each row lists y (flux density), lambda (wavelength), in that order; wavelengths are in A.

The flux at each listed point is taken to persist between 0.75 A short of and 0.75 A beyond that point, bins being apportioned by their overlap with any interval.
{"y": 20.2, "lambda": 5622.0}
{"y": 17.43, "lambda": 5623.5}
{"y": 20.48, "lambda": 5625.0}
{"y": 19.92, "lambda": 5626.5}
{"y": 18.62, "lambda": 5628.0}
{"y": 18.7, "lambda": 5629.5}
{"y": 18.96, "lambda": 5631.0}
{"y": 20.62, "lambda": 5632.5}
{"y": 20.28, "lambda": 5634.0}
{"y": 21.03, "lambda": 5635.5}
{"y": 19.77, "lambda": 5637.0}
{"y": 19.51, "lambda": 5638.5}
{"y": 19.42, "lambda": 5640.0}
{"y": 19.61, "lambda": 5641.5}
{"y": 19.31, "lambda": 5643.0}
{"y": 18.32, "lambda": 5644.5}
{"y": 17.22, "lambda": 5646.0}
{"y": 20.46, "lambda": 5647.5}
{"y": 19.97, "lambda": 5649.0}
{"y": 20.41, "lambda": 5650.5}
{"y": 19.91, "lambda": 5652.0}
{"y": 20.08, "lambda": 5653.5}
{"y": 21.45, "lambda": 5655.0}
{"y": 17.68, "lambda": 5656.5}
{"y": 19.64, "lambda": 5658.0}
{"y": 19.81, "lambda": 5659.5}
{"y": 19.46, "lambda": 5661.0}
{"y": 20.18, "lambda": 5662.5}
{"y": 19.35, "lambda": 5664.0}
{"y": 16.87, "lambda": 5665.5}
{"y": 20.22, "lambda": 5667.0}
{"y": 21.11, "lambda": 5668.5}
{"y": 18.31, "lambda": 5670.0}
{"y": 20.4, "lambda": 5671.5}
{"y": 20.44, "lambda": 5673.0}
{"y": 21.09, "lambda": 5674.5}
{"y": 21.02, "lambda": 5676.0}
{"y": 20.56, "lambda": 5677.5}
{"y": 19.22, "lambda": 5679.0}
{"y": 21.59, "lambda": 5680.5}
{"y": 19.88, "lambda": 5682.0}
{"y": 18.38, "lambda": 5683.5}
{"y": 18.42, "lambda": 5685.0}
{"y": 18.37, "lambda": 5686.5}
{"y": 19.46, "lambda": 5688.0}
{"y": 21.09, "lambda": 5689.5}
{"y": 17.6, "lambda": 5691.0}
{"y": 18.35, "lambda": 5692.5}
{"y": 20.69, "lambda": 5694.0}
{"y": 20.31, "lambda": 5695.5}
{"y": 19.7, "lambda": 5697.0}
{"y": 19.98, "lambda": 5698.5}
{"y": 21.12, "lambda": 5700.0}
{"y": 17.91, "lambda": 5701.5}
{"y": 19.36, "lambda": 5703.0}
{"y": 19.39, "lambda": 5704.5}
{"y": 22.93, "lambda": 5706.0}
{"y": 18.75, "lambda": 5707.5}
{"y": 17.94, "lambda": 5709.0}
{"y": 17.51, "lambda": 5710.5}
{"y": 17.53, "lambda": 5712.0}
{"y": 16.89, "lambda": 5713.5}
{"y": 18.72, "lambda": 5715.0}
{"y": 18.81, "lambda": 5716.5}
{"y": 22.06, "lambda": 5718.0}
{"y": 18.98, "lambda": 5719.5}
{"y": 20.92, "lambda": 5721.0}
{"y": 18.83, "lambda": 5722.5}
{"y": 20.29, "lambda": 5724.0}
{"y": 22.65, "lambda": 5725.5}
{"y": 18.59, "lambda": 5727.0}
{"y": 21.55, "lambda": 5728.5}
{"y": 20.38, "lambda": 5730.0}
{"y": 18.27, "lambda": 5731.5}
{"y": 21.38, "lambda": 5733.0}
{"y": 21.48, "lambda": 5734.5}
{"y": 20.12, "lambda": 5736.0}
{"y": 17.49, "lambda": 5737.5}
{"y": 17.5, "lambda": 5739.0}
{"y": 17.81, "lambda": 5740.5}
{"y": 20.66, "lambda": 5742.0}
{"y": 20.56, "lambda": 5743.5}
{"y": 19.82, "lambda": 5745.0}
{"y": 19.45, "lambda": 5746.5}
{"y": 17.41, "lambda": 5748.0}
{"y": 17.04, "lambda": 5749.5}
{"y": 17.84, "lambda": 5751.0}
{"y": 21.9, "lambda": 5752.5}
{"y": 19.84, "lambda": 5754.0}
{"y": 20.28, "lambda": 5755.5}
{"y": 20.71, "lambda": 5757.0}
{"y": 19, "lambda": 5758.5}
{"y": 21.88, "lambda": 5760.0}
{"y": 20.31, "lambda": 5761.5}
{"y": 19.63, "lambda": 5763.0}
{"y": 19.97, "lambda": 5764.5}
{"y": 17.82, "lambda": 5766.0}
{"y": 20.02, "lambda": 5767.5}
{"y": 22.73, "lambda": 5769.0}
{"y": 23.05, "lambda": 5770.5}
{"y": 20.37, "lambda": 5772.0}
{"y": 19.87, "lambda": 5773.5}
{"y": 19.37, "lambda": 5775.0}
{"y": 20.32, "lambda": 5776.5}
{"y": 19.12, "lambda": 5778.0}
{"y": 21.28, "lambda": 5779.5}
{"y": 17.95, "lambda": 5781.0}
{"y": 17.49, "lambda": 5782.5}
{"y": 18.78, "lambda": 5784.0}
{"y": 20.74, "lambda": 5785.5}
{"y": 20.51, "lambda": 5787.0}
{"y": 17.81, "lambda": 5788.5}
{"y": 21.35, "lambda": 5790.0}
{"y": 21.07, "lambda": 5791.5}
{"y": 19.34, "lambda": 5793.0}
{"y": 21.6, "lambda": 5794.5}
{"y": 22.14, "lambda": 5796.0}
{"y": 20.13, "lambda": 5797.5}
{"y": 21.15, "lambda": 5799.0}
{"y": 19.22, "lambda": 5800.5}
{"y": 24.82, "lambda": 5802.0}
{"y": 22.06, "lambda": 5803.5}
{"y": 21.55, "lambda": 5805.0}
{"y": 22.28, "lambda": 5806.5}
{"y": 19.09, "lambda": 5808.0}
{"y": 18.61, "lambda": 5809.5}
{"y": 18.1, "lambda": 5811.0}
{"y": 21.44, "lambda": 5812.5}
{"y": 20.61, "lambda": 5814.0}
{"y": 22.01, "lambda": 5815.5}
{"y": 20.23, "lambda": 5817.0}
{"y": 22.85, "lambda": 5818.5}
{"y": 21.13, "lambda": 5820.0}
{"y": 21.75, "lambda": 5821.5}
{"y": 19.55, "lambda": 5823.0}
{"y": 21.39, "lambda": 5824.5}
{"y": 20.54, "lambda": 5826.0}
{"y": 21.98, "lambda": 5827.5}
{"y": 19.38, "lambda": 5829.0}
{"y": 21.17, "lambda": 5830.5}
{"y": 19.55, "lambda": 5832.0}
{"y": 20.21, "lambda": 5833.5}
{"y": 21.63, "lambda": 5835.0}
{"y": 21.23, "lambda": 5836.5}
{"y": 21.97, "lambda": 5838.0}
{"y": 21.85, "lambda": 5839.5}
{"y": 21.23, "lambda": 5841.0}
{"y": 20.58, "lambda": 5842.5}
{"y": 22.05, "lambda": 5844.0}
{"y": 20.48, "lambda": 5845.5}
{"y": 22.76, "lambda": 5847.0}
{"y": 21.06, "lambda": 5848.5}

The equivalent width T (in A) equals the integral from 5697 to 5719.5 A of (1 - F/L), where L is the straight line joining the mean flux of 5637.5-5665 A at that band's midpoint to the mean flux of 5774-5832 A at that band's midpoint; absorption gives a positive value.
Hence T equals 0.8 A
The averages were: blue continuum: 19.5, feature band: 19.2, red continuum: 20.5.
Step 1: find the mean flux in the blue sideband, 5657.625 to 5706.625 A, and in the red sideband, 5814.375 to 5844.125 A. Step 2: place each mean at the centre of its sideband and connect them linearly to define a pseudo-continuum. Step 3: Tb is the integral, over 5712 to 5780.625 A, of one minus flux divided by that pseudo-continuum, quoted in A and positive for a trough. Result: 1.8 A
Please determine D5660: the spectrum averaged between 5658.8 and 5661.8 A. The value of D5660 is 19.6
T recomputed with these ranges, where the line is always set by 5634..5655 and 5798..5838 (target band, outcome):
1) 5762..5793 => 1.03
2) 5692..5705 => 0.26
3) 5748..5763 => 0.55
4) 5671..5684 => -0.25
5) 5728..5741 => 0.50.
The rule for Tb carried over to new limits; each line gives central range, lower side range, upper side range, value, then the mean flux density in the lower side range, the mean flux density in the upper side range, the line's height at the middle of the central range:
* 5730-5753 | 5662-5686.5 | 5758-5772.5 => 1.19 A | 19.8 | 20.5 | 20.3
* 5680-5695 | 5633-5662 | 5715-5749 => 0.25 A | 19.7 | 19.7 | 19.7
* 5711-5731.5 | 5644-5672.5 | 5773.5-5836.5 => 0.34 A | 19.5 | 20.5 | 20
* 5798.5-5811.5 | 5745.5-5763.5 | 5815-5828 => 0.02 A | 19.6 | 21.2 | 20.8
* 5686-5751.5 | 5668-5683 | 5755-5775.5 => 3.01 A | 20.3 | 20.4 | 20.3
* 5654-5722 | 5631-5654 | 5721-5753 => 0.35 A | 19.7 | 19.6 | 19.6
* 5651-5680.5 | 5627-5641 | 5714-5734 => -0.10 A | 19.7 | 20.1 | 19.8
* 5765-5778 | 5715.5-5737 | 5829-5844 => 0.13 A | 20.3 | 21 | 20.6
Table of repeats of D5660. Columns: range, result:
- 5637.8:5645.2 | 19.2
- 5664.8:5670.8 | 19.2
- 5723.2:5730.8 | 20.7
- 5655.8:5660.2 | 19.1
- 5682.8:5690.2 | 19.1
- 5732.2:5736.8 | 20.9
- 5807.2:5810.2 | 18.9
